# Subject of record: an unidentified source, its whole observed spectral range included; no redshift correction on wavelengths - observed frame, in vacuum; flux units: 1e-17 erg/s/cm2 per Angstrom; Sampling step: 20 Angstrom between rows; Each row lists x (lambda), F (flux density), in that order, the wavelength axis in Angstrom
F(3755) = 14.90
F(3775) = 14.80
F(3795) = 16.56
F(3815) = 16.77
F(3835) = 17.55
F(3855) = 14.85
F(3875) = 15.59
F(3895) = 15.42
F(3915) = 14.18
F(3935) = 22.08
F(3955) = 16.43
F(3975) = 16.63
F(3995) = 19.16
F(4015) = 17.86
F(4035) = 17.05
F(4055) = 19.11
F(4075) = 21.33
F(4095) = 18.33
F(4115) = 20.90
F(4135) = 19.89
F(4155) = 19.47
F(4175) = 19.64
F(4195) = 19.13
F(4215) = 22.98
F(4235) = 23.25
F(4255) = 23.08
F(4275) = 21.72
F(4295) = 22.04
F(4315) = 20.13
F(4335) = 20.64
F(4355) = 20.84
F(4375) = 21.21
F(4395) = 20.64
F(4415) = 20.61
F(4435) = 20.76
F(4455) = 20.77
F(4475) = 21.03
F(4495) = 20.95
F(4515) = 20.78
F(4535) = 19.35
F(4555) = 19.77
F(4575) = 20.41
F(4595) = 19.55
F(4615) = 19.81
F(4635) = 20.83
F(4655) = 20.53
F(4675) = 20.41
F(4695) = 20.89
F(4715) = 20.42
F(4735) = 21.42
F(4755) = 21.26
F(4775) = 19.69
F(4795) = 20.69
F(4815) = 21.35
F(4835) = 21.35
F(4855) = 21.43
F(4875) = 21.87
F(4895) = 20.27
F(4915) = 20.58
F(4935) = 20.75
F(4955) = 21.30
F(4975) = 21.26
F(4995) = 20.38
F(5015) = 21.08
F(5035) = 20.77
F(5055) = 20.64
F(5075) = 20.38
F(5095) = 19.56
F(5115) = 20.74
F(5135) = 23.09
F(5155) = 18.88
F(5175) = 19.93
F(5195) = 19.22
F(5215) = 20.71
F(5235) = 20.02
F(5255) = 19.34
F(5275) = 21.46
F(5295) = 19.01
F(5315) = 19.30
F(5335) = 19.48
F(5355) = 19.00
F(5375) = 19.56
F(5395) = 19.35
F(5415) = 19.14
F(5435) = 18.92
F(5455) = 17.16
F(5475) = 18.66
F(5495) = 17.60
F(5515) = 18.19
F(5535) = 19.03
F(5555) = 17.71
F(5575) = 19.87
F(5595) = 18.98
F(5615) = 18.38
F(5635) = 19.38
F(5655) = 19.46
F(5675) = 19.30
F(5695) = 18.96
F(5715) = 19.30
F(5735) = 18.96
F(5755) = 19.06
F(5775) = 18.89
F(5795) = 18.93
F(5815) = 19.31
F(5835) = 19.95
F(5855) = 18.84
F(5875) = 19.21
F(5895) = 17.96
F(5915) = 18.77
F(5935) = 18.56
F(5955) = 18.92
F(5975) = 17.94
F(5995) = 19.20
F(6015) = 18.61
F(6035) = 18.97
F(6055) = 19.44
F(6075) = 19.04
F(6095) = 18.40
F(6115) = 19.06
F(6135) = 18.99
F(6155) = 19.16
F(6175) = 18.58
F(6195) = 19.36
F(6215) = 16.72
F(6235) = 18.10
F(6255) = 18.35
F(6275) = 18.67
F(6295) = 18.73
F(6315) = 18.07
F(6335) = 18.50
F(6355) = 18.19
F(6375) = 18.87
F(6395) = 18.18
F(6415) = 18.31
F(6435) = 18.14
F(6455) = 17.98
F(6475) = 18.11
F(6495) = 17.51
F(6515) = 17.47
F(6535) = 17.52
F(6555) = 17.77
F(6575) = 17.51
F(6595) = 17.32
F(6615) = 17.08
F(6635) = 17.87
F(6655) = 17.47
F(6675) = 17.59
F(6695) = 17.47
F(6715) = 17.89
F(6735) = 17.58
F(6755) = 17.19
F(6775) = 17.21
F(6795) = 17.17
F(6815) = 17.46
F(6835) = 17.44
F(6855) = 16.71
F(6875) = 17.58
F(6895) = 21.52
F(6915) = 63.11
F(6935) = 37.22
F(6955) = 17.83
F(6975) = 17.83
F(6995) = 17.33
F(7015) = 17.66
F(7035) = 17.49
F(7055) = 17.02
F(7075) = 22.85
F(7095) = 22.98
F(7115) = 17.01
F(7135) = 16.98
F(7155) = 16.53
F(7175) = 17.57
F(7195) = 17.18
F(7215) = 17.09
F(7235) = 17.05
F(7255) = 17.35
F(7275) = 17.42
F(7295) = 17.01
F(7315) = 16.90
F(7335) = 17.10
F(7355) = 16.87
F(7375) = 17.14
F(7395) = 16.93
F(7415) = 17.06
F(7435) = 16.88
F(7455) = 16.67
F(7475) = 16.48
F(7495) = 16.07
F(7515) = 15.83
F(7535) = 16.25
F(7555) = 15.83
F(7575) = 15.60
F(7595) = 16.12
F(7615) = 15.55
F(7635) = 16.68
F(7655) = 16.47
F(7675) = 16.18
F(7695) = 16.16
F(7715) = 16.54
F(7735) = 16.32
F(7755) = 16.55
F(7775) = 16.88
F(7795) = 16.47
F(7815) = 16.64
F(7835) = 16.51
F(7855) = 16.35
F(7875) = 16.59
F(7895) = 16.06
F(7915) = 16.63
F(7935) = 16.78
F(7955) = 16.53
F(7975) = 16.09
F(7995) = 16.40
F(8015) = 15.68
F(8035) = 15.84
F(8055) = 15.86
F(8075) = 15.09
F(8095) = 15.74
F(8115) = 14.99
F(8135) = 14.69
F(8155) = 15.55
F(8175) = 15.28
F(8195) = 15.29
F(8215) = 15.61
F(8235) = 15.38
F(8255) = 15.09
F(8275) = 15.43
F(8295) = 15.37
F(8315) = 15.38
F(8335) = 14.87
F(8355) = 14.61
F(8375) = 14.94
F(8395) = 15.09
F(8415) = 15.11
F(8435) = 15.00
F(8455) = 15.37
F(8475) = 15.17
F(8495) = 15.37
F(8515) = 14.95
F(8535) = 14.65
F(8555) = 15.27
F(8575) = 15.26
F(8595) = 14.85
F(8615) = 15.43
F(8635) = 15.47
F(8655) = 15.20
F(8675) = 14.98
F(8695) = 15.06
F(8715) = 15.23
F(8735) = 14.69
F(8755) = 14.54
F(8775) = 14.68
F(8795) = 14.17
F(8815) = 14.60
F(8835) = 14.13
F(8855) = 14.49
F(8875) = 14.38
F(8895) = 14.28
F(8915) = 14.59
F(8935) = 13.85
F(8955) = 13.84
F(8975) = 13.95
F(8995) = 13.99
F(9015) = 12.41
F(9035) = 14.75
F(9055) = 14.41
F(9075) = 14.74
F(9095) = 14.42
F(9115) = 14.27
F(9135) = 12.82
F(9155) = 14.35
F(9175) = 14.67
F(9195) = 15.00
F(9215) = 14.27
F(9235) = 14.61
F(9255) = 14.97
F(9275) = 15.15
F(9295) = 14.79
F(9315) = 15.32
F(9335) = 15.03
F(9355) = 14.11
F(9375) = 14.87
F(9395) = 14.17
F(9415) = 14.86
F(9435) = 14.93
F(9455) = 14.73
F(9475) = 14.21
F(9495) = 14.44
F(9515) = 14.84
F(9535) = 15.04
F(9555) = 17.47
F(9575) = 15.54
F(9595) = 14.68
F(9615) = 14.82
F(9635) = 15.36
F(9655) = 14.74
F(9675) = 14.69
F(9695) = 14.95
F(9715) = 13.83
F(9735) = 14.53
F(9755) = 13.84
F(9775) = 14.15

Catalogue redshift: 0.05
